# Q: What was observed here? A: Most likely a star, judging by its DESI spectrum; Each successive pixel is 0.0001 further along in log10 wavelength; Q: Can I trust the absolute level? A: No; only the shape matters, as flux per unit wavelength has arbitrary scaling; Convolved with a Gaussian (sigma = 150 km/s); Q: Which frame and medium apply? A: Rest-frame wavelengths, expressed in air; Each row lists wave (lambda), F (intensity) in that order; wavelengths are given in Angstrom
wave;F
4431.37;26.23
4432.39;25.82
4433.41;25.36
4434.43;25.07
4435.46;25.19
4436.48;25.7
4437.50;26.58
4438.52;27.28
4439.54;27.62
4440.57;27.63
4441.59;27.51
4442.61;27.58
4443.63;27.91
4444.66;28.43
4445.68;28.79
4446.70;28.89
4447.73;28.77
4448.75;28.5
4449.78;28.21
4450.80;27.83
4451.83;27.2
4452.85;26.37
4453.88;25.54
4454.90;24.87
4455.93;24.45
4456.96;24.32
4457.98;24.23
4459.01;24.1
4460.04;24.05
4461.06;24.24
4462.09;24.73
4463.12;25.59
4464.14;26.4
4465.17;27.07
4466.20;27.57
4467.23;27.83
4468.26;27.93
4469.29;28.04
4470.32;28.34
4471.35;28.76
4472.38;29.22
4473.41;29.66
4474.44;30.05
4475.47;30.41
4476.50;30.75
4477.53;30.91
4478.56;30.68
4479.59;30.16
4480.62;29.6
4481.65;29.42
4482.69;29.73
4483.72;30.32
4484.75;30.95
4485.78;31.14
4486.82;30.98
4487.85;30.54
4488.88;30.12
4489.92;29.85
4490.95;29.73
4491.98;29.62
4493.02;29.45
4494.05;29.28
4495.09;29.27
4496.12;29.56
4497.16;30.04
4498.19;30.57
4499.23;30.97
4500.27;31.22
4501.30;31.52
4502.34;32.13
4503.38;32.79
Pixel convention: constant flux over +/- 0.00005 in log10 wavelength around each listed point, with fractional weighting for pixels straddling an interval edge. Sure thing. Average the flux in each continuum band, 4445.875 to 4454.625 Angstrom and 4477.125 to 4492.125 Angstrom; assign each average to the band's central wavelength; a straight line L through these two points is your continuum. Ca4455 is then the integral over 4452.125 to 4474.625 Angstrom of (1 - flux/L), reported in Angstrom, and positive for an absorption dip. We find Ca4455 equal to 1.7 Angstrom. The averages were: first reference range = 27.6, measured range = 26.5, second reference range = 30.3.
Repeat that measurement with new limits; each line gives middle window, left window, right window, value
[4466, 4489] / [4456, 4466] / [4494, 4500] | -2.0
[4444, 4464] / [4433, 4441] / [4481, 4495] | 0.9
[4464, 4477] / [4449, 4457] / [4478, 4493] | -0.1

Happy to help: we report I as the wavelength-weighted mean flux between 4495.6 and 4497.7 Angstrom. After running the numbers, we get 29.9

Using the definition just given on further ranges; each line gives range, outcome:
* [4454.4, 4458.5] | 24.4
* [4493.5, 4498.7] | 29.8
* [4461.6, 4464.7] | 25.6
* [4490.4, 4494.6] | 29.5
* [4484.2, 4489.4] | 30.8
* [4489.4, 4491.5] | 29.9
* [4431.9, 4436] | 25.3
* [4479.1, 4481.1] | 29.9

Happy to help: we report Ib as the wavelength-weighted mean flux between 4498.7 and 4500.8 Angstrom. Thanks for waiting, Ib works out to 31.1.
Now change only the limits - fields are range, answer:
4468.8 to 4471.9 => 28.4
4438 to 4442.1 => 27.5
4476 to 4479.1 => 30.8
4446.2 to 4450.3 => 28.6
